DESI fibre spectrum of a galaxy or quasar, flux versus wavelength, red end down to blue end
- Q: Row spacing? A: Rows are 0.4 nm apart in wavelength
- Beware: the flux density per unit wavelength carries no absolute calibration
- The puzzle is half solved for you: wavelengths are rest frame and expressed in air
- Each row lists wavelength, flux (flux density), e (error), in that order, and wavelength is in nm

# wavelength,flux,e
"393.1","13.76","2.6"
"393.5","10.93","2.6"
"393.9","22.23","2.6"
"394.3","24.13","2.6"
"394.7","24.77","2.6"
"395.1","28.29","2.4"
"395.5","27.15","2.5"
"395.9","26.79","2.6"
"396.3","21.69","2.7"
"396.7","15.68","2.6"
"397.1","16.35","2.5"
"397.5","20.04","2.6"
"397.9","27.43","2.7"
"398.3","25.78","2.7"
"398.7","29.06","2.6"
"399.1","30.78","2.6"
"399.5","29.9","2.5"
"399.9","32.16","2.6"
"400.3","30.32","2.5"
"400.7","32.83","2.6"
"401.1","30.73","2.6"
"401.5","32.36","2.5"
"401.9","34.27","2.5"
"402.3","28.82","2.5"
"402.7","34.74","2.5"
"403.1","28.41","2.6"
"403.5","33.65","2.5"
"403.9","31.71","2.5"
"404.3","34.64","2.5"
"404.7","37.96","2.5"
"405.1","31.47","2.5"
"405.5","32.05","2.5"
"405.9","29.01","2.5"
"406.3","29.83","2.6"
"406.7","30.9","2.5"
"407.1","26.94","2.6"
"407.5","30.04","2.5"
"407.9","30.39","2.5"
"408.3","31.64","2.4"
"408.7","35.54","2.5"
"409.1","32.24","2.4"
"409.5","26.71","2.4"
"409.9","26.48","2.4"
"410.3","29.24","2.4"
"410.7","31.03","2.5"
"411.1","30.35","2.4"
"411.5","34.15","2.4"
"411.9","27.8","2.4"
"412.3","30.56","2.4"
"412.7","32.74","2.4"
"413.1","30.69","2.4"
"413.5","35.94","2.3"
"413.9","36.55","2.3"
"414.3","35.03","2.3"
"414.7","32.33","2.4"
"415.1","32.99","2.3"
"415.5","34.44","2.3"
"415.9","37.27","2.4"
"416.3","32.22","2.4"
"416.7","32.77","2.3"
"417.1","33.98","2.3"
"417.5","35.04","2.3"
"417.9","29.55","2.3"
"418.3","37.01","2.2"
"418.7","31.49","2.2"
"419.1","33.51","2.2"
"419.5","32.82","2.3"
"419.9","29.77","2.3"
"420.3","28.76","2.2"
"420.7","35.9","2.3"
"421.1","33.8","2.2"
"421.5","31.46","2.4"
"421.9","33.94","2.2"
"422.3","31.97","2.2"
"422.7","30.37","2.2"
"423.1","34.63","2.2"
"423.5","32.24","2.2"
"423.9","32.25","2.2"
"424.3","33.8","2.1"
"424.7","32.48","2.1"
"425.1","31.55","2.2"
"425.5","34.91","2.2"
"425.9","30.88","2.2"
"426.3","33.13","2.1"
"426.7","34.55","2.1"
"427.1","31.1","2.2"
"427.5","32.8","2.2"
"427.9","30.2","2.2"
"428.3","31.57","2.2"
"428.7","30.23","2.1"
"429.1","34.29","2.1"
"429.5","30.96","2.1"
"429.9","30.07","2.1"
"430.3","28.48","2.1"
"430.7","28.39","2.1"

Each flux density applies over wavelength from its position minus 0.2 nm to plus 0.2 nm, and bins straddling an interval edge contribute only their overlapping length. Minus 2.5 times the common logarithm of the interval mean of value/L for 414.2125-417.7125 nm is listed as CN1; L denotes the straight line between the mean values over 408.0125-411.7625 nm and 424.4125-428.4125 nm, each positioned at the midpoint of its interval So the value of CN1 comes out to -0.09 mag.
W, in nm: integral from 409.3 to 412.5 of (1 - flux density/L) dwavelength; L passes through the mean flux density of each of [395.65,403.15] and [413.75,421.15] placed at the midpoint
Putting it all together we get 0.187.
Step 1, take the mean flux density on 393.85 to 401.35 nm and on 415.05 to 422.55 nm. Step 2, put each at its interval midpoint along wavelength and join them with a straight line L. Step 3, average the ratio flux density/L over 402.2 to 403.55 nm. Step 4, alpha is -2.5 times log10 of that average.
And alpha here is -0.13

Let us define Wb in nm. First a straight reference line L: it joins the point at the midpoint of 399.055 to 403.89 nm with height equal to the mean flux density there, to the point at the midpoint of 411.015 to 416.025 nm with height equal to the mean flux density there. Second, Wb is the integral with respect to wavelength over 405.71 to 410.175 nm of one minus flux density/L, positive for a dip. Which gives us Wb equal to 0.34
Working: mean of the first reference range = 31.6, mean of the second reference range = 33.1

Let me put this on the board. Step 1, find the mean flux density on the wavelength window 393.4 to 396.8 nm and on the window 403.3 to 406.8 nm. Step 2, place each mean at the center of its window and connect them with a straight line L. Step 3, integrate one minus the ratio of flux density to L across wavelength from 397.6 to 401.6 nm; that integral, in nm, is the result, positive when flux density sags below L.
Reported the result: -0.38 nm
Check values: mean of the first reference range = 22.9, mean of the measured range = 29.8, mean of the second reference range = 32.4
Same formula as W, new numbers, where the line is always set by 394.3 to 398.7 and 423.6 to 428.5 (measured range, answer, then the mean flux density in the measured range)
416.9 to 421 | -0.34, 32.8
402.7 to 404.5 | -0.46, 32.4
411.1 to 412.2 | -0.10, 30.8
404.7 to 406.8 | -0.39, 31.3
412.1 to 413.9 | -0.27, 32.9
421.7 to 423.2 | -0.06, 32.6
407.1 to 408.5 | -0.16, 30.2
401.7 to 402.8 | -0.30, 32.4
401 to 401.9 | -0.25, 32.2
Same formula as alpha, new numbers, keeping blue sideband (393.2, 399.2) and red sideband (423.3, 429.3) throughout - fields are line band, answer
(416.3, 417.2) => -0.13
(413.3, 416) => -0.21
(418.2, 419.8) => -0.11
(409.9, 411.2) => -0.08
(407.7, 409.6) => -0.17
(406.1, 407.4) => -0.11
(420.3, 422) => -0.08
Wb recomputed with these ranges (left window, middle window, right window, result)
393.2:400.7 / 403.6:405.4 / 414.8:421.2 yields -0.39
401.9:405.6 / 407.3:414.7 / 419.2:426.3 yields 0.25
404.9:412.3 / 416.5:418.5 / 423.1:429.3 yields -0.14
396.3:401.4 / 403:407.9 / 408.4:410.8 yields -0.44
